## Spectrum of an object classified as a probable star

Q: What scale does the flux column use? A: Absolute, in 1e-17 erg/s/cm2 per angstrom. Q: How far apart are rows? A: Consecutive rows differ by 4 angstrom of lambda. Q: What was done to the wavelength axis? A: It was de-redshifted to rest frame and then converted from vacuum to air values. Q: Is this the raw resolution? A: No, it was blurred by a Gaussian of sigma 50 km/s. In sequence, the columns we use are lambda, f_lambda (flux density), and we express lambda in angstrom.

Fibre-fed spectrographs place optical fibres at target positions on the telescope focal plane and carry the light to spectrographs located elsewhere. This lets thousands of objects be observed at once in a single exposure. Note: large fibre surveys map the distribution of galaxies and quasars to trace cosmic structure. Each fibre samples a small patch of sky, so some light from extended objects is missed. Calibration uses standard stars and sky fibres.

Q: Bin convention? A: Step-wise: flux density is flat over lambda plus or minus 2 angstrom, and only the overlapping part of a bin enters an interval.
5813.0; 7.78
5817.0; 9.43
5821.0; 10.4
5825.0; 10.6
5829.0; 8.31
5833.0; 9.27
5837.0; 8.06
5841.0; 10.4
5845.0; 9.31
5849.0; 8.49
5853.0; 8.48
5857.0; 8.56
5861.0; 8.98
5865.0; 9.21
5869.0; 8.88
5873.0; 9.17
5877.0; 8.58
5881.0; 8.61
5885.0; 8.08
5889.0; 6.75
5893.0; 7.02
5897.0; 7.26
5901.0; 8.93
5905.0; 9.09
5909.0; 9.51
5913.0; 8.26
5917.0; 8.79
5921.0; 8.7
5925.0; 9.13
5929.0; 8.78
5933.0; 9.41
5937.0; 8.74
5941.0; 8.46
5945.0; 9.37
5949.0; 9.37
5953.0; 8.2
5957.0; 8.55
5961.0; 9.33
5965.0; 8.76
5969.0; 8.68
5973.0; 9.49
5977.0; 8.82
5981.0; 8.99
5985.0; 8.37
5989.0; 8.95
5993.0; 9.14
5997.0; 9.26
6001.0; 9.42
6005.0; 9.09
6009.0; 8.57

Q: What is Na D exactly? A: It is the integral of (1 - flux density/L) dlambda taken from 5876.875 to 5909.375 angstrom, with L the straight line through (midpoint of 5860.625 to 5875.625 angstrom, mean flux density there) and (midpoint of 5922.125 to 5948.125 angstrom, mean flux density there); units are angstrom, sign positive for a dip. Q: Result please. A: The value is 3.28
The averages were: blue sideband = 9.05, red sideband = 8.99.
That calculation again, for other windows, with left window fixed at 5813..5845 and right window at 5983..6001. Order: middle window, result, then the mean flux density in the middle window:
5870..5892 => 2.5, 8.21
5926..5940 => 0.3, 8.95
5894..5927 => 1.9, 8.66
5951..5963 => 0.5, 8.69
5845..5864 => 1.2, 8.73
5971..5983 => -0.1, 9.1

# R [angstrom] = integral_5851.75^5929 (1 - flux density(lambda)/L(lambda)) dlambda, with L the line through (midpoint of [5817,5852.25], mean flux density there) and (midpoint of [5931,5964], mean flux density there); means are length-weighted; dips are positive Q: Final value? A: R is 5.0 angstrom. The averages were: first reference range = 9.33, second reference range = 8.92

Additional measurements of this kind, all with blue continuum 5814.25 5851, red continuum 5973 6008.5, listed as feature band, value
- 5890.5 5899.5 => 1.94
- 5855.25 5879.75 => 0.98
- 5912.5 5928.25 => 0.66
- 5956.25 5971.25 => 0.34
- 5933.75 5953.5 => 0.42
